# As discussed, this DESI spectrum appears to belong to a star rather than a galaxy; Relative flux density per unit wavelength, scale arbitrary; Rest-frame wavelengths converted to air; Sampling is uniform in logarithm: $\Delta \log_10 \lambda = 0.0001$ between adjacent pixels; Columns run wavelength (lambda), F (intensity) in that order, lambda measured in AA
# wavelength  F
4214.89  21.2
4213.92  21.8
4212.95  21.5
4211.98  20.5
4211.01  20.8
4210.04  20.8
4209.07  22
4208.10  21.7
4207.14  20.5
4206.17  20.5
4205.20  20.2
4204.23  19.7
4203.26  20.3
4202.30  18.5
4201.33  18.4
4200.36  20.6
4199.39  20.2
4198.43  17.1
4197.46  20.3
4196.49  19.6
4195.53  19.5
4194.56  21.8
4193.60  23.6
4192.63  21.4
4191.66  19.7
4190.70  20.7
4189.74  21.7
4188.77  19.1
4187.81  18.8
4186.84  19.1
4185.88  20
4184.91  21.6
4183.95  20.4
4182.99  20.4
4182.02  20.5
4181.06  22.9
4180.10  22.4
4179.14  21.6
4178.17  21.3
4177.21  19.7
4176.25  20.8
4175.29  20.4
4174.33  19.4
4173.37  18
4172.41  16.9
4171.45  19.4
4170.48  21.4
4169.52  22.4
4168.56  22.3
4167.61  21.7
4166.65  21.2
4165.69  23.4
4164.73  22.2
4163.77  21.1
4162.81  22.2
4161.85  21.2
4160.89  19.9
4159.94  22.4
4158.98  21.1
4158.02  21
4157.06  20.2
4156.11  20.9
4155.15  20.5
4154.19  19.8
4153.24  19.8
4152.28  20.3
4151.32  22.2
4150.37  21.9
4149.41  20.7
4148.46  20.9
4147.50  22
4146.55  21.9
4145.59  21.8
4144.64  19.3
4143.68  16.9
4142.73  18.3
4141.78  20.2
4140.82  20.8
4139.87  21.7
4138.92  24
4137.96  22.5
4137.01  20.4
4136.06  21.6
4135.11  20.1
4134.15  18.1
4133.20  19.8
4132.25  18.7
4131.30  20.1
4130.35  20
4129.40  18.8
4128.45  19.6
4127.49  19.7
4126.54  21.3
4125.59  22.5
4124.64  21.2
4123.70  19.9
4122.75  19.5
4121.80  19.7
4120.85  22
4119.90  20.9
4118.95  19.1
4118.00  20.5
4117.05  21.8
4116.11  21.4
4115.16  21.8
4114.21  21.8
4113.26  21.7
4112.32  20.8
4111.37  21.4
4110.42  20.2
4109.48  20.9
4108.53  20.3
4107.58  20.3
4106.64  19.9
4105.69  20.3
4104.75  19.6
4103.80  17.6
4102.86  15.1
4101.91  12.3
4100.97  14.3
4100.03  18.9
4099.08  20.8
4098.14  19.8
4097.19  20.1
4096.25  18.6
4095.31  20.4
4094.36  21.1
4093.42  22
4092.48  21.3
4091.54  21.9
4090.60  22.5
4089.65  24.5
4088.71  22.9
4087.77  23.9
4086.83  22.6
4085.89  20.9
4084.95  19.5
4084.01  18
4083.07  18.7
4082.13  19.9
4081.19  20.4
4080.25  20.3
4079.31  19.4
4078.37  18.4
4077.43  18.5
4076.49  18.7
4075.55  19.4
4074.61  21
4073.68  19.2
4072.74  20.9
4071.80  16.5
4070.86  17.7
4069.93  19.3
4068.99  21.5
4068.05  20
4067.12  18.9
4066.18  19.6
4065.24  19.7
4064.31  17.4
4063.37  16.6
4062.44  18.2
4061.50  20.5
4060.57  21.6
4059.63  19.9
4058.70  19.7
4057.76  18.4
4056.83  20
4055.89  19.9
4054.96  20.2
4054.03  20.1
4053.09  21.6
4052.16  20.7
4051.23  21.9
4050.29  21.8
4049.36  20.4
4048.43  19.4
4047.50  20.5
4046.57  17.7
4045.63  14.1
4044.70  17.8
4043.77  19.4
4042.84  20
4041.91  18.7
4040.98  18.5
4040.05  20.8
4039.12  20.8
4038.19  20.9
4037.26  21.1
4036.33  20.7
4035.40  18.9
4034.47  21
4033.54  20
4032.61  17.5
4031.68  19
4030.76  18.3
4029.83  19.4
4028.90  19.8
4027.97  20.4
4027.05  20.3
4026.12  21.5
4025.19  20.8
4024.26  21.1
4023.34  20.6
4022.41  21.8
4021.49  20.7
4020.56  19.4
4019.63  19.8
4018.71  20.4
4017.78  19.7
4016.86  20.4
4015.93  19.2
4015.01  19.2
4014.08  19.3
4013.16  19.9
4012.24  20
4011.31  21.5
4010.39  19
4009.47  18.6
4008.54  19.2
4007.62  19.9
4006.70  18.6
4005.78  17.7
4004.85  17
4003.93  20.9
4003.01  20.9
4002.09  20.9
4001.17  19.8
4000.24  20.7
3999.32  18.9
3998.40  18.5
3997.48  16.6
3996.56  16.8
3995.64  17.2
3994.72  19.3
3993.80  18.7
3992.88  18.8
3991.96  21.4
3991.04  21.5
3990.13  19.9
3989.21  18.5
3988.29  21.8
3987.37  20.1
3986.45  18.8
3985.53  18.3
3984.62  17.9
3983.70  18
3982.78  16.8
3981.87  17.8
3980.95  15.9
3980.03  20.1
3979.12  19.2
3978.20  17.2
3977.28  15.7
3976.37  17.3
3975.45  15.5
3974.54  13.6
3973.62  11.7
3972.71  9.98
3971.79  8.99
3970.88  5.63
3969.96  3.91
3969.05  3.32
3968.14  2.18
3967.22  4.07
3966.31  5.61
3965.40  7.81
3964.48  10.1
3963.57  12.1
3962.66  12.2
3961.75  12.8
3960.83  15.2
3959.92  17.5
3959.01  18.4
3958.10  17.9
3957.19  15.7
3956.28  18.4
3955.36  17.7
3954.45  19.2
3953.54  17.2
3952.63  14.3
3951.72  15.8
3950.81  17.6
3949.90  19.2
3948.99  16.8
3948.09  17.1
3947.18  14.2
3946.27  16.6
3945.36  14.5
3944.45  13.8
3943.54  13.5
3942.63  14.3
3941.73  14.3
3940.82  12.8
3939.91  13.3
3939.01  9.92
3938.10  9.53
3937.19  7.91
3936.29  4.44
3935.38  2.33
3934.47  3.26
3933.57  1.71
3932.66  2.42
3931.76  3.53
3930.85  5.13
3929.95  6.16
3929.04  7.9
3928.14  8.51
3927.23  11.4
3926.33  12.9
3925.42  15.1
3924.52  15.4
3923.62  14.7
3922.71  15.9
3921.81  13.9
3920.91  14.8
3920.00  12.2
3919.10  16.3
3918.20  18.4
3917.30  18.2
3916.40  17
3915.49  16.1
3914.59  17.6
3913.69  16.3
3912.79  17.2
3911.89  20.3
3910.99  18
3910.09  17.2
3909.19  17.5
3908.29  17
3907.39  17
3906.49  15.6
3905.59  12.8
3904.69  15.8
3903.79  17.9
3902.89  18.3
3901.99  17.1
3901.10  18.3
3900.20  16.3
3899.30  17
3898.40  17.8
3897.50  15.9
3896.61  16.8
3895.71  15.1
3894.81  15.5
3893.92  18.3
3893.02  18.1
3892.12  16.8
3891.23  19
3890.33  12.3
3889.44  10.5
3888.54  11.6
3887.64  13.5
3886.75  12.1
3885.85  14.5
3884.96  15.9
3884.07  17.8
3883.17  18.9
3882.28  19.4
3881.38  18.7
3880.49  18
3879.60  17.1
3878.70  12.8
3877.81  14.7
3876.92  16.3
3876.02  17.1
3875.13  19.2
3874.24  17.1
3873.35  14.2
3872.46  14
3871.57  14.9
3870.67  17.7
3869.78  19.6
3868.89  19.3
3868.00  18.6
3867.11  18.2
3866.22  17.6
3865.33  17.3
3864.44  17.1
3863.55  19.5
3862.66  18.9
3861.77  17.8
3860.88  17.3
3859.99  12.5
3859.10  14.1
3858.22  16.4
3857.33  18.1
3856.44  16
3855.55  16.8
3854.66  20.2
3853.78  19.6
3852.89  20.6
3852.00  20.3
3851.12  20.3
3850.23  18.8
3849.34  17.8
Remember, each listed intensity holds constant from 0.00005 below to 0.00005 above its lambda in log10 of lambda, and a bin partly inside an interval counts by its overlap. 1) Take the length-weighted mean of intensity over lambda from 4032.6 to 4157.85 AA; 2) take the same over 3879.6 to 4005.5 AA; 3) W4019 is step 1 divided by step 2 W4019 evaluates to 1.3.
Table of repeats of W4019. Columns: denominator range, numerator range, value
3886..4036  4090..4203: 1.29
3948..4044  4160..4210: 1.18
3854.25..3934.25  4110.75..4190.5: 1.34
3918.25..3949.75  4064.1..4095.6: 1.80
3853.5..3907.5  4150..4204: 1.24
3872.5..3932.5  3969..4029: 1.19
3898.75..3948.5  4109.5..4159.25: 1.54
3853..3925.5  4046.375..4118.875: 1.20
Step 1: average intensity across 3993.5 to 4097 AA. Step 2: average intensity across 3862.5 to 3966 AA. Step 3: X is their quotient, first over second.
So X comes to 1.33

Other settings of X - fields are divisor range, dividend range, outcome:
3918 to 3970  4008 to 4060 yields 1.66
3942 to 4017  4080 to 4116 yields 1.24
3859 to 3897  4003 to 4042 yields 1.21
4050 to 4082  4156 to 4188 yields 1.06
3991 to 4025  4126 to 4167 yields 1.06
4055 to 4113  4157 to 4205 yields 1.04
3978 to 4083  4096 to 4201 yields 1.05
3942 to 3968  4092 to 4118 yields 1.37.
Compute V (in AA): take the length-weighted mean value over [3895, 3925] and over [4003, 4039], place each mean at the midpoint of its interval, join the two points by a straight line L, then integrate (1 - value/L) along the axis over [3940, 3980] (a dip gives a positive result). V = 9.8 AA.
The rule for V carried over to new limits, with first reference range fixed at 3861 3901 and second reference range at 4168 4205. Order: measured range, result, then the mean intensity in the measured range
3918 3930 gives 2.7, 13.2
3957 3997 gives 6.7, 14.8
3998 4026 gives -2.5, 19.8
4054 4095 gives -2.4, 20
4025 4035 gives -0.8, 19.8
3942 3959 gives 1.1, 16.4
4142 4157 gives -0.5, 20.5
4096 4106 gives 0.7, 17.9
